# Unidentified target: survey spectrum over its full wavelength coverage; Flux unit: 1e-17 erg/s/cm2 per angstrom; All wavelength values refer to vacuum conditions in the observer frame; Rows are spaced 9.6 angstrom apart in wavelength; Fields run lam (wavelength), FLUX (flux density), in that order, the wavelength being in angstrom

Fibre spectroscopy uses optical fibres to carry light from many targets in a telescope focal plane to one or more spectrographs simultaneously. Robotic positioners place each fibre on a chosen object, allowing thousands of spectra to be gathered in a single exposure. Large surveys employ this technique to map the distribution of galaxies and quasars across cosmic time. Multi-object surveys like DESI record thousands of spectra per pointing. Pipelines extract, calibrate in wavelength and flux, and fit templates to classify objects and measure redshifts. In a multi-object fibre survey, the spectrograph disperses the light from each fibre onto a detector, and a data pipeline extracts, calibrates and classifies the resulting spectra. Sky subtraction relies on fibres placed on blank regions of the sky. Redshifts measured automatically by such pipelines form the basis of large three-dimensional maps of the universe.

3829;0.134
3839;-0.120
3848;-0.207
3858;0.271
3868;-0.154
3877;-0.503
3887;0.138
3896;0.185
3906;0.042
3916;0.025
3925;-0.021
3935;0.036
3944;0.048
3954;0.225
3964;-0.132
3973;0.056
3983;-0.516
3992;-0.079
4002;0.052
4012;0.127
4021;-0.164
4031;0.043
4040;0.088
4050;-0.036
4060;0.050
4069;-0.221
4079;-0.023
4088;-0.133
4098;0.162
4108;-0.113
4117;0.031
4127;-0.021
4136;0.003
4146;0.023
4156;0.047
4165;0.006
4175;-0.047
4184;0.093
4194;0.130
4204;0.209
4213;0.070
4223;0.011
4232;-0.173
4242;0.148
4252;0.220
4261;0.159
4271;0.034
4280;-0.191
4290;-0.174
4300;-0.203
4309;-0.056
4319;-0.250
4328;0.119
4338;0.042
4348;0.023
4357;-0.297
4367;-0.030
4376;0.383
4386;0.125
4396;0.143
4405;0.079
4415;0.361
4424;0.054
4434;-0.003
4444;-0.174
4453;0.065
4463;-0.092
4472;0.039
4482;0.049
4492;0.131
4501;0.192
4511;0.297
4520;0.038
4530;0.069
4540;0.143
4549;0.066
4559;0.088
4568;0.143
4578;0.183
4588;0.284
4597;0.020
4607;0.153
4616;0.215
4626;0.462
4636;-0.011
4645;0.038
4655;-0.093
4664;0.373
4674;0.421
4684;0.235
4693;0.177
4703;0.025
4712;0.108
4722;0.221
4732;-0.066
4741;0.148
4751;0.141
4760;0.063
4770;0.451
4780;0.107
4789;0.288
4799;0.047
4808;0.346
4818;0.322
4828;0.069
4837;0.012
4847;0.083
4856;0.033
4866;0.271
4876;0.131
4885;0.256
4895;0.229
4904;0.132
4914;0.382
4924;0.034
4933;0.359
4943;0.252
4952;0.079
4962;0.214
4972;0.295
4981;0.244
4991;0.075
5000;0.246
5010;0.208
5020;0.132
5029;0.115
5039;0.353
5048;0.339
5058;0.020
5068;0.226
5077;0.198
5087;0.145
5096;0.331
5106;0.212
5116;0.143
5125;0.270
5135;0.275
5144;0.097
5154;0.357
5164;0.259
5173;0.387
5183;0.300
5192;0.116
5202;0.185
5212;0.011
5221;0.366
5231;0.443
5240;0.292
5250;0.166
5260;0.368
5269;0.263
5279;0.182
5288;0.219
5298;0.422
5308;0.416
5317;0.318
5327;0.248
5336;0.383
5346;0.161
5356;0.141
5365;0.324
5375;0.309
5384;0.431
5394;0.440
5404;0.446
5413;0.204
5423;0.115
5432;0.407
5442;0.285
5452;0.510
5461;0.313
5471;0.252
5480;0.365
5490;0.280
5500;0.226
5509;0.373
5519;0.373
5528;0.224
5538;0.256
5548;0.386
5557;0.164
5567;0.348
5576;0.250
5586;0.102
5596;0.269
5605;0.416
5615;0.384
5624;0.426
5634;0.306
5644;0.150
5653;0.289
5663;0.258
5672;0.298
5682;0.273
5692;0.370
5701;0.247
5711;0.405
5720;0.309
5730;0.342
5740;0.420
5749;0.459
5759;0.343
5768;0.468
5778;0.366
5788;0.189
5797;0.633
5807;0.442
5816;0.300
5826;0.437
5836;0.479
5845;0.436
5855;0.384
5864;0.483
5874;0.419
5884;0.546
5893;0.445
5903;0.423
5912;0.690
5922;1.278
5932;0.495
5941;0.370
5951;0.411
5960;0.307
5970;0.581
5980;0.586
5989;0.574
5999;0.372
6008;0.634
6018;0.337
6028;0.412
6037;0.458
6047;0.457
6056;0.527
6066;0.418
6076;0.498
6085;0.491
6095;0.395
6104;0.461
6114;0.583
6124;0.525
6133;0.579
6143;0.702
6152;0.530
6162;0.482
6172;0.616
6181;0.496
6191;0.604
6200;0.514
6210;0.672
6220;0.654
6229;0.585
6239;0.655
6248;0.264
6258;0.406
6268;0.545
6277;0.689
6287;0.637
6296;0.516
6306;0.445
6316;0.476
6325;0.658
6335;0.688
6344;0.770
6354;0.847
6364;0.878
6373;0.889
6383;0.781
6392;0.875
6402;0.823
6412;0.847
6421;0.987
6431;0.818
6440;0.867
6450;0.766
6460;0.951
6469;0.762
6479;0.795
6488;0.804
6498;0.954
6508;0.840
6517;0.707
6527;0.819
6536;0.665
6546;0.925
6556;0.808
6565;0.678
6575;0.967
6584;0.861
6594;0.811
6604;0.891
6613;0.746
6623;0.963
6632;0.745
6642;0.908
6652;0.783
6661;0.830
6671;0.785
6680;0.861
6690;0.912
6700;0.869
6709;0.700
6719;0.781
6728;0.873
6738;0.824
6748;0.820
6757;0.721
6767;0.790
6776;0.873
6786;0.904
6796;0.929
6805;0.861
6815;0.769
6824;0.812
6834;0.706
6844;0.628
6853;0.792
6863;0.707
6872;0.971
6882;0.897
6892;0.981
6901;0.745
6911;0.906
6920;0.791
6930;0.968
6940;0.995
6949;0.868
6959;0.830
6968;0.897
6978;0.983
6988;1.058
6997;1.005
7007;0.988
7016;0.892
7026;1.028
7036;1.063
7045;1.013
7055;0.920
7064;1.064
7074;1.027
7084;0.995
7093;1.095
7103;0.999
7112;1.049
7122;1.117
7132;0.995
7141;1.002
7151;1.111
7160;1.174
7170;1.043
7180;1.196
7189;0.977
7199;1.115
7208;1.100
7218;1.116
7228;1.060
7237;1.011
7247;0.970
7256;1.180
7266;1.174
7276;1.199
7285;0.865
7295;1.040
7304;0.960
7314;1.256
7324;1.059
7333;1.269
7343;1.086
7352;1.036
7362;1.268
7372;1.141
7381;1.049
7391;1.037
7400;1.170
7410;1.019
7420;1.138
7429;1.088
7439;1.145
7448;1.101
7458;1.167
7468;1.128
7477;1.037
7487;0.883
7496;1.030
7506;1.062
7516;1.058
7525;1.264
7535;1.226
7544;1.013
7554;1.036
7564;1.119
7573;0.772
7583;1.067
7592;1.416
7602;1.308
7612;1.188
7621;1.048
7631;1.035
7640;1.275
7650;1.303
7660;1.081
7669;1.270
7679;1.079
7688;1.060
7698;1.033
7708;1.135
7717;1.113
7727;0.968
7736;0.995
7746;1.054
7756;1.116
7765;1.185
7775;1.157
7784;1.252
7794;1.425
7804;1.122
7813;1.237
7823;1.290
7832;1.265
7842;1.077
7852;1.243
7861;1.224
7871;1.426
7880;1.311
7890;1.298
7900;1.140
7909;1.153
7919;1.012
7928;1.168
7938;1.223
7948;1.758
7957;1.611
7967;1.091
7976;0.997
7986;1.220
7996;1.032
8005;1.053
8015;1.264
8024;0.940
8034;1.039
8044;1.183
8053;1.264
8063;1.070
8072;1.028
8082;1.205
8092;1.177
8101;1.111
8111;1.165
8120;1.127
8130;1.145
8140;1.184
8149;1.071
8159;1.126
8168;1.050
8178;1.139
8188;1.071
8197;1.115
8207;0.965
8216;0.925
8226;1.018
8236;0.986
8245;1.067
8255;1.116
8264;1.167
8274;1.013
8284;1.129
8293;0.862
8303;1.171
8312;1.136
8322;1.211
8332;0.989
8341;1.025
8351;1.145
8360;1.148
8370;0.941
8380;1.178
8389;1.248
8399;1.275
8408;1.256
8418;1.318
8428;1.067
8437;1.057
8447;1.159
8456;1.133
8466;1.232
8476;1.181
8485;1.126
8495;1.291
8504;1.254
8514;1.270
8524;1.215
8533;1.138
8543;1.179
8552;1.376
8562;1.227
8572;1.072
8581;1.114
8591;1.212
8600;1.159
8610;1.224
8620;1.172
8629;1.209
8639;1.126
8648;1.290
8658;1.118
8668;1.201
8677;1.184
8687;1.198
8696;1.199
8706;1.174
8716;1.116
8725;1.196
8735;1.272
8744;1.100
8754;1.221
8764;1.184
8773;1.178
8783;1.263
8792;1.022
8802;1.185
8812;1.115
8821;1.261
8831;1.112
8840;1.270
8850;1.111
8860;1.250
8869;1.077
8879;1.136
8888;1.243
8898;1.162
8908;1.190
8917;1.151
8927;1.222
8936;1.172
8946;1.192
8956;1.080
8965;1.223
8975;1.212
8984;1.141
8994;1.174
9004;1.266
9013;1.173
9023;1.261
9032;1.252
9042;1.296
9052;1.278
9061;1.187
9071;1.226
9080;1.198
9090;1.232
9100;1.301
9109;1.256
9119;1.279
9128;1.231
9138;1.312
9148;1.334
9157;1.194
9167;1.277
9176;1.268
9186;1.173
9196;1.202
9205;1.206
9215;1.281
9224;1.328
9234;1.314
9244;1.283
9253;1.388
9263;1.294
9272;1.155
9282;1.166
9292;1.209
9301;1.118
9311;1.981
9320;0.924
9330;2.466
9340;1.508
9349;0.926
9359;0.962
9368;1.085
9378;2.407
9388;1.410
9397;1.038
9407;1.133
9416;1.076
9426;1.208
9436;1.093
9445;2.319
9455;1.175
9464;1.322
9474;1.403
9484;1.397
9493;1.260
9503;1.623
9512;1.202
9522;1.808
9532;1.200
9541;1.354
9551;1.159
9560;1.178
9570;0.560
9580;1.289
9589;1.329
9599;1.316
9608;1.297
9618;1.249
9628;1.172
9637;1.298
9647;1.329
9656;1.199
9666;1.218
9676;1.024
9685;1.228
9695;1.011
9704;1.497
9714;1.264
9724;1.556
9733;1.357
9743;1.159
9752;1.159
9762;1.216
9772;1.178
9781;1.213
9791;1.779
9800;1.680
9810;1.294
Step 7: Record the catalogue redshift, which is 0.588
